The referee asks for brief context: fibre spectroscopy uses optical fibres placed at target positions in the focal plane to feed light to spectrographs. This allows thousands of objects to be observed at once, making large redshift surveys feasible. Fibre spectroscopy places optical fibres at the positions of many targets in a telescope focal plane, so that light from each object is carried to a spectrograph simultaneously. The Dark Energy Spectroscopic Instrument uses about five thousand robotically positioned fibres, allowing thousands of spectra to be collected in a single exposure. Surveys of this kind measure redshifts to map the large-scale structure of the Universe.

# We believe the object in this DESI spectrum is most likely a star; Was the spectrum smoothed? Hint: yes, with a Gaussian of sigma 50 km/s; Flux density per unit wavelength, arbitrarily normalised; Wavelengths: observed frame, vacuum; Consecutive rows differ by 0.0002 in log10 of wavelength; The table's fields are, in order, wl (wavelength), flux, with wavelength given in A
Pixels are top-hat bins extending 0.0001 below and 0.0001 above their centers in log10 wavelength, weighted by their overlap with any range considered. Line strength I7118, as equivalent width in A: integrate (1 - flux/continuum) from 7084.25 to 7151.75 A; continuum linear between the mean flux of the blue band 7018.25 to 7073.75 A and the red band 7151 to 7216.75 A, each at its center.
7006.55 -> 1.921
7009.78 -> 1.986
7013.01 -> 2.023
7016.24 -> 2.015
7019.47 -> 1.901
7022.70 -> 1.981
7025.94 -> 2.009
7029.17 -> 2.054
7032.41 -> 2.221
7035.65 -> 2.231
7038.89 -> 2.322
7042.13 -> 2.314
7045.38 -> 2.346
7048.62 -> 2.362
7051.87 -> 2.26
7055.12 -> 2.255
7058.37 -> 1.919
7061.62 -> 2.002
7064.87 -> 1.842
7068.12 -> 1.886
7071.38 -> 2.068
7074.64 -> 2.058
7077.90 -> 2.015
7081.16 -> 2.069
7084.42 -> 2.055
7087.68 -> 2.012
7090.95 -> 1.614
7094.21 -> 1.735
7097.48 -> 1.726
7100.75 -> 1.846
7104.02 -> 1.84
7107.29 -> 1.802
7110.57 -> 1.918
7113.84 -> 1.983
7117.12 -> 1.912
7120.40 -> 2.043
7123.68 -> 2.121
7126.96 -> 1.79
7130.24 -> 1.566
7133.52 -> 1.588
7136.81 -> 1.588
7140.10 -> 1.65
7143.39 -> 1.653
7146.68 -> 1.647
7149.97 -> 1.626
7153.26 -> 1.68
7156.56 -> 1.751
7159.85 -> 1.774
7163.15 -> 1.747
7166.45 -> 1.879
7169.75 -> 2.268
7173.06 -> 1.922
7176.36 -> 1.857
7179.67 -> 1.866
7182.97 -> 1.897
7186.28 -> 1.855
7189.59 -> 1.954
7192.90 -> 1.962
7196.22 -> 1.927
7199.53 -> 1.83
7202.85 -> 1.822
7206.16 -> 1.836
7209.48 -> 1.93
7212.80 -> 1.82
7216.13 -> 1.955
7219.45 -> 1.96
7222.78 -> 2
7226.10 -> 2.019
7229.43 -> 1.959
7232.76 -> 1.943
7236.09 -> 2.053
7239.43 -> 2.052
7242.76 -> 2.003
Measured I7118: 6.8 A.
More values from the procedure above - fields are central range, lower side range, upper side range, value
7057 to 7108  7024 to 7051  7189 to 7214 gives 5.5 A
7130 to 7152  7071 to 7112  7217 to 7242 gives 3.6 A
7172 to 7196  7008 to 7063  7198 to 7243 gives 0.9 A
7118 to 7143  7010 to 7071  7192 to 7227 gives 3.0 A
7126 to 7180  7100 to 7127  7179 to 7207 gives 4.3 A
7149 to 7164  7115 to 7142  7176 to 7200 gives 1.0 A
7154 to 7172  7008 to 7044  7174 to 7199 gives 0.5 A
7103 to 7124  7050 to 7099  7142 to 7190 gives -0.3 A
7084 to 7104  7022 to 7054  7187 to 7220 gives 2.8 A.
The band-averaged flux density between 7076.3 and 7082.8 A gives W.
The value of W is 2.04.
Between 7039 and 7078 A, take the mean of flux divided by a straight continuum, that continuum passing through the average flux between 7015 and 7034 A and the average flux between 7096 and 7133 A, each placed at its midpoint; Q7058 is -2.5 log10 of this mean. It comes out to -0.08 mag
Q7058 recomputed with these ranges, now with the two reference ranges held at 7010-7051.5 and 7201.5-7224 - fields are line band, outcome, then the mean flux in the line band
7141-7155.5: 0.20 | 1.66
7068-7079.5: 0.04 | 2.02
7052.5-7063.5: 0.02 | 2.07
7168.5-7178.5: -0.02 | 2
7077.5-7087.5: 0.02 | 2.05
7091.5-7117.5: 0.12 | 1.83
